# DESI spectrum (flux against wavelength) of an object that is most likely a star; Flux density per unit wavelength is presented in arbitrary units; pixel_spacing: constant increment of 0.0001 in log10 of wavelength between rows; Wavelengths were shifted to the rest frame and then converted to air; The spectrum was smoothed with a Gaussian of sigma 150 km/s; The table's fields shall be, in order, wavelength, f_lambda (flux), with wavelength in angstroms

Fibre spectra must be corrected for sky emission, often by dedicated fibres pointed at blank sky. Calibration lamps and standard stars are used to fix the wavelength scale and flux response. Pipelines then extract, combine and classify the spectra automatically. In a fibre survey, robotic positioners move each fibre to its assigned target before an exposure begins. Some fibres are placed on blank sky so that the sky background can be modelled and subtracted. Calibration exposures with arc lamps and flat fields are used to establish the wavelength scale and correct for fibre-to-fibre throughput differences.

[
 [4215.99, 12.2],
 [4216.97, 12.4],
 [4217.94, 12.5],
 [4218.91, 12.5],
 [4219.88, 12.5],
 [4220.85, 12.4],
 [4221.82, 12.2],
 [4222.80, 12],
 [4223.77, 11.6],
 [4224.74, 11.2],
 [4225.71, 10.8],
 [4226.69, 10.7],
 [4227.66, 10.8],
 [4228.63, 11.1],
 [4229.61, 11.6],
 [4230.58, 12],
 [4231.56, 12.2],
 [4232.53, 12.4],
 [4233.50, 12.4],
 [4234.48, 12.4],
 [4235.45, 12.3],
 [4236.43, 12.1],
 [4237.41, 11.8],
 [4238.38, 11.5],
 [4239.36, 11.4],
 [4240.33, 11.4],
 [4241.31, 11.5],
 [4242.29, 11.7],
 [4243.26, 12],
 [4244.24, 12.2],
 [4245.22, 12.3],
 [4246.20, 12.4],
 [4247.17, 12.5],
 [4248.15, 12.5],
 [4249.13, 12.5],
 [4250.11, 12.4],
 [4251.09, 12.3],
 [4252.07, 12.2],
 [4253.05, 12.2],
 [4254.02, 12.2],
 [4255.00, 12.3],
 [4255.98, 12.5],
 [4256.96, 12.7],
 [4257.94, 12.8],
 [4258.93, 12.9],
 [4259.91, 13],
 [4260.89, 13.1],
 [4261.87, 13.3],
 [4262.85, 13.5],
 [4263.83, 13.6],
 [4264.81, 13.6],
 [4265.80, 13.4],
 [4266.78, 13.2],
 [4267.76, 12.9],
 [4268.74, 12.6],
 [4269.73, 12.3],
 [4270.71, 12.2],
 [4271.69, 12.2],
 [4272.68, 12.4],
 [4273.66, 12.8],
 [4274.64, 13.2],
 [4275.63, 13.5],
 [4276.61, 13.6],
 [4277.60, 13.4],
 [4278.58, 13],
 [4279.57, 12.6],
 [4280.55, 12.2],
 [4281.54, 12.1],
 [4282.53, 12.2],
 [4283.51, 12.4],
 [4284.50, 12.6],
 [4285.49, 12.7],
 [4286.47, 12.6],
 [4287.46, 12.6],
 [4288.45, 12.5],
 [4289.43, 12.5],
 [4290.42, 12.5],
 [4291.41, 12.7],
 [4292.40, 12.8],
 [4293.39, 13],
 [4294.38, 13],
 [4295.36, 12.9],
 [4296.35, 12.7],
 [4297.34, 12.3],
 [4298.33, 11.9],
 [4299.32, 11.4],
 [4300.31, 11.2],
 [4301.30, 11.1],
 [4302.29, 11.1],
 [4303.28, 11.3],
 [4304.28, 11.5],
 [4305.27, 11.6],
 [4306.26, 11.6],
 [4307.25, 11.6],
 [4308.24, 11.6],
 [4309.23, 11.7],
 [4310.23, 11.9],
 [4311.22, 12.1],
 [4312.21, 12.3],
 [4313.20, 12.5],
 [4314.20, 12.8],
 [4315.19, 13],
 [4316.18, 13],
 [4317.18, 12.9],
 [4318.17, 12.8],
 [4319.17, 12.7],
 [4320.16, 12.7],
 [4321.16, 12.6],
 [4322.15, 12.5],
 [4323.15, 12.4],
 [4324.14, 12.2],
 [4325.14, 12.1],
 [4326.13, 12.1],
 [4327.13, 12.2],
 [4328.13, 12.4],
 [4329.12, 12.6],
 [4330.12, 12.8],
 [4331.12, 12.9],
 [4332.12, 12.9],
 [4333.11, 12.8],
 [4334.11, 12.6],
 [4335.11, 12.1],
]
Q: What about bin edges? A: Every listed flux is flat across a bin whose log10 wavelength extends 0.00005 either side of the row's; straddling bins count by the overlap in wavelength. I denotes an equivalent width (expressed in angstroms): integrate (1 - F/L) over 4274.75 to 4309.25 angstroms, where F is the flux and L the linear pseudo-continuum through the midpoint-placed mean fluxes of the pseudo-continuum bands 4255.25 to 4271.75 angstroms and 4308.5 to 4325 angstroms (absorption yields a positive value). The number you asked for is 1.1 angstroms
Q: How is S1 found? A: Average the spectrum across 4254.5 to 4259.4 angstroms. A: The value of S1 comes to 12.6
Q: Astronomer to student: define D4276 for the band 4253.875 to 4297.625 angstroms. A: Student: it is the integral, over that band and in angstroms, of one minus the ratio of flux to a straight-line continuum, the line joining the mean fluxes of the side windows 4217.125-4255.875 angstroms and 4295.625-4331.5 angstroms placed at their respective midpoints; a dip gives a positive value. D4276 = -2.6 angstroms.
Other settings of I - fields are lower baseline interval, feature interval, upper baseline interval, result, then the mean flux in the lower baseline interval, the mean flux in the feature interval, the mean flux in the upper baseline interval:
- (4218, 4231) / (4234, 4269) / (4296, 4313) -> -2.4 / 11.7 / 12.5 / 11.7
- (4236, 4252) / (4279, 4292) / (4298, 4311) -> -0.9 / 12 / 12.5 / 11.5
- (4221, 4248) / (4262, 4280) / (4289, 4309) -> -1.6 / 11.8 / 13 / 12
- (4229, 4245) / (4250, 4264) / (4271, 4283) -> -0.4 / 11.9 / 12.7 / 12.8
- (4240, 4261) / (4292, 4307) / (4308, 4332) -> 0.6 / 12.3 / 11.9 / 12.5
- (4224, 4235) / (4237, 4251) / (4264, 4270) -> 0.2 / 11.6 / 12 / 13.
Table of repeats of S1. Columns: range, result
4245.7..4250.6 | 12.5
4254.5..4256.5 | 12.4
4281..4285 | 12.3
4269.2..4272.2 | 12.2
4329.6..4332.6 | 12.8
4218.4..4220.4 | 12.5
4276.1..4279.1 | 13.3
